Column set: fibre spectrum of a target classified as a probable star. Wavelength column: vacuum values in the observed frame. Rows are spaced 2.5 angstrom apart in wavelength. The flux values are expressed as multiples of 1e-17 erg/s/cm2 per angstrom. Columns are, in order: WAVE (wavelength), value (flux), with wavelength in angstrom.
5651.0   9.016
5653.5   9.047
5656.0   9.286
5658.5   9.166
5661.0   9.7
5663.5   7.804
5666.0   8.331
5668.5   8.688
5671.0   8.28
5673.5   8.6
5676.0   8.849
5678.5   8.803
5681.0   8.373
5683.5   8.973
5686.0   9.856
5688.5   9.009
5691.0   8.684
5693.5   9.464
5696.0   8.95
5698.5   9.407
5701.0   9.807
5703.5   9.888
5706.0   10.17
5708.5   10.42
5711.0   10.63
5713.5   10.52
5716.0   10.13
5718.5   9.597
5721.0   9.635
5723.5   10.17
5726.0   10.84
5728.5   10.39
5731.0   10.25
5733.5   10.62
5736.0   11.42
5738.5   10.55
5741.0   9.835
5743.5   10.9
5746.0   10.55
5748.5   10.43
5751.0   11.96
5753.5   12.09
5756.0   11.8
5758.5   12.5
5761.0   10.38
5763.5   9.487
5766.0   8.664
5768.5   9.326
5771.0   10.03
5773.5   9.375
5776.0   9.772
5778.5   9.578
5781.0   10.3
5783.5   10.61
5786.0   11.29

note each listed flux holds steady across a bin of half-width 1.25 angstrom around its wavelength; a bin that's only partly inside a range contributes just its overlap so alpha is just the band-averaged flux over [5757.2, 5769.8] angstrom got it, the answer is 10.1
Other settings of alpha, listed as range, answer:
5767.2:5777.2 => 9.62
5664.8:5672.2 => 8.43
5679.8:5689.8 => 9.05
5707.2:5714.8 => 10.5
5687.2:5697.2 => 9.03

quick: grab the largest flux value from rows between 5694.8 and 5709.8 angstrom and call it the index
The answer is 10.42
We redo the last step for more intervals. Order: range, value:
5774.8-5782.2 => 10.3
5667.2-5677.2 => 8.849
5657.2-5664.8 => 9.7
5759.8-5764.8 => 10.38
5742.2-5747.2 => 10.9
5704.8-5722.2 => 10.63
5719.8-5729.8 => 10.84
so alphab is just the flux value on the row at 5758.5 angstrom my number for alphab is 12.5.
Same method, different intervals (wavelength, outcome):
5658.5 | 9.166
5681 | 8.373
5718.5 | 9.597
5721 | 9.635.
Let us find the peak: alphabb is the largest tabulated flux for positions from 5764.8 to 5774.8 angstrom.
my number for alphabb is 10.03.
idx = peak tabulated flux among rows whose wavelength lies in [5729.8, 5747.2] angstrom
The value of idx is 11.42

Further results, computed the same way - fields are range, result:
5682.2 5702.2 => 9.856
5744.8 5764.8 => 12.5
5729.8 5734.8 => 10.62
